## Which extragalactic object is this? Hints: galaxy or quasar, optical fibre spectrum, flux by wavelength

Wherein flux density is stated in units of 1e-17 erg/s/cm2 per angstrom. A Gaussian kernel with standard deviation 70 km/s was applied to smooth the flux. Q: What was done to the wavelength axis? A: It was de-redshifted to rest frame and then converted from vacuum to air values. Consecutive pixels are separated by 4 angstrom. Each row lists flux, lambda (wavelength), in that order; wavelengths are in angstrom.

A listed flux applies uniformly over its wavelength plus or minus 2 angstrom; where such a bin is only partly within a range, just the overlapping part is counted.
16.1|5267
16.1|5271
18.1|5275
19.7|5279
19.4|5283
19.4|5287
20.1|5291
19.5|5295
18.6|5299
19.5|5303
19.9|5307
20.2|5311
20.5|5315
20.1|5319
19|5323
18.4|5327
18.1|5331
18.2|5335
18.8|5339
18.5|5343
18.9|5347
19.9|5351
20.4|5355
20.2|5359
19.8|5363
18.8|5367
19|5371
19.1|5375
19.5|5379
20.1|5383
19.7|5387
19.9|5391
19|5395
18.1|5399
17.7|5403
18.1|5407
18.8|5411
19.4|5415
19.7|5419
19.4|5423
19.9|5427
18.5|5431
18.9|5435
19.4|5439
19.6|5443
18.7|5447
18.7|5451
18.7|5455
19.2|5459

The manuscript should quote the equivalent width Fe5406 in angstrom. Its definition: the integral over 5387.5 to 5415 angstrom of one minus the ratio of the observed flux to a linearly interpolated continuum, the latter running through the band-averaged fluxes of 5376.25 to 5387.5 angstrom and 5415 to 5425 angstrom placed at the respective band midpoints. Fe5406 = 1.3 angstrom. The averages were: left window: 19.7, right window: 19.5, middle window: 18.7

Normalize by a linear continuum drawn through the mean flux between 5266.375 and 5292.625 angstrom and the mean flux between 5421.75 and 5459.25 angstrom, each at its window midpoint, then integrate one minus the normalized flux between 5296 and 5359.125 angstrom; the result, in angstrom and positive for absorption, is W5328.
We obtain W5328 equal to -2.1 angstrom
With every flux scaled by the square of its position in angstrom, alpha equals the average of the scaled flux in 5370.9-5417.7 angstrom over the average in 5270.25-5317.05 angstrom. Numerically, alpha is 1.0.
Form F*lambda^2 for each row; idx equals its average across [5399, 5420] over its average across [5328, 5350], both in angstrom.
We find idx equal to 1.03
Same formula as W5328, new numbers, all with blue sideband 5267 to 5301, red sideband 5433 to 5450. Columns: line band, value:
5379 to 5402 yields -0.4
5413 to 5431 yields -0.4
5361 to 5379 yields -0.3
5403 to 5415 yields 0.3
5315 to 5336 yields -0.2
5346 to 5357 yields -0.5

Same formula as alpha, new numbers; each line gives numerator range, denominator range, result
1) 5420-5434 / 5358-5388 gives 1.01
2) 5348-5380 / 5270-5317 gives 1.04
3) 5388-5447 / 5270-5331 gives 1.03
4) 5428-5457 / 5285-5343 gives 1.03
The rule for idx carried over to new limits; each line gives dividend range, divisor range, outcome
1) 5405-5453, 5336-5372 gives 1.01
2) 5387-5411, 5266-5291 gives 1.06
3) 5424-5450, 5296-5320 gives 1.02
